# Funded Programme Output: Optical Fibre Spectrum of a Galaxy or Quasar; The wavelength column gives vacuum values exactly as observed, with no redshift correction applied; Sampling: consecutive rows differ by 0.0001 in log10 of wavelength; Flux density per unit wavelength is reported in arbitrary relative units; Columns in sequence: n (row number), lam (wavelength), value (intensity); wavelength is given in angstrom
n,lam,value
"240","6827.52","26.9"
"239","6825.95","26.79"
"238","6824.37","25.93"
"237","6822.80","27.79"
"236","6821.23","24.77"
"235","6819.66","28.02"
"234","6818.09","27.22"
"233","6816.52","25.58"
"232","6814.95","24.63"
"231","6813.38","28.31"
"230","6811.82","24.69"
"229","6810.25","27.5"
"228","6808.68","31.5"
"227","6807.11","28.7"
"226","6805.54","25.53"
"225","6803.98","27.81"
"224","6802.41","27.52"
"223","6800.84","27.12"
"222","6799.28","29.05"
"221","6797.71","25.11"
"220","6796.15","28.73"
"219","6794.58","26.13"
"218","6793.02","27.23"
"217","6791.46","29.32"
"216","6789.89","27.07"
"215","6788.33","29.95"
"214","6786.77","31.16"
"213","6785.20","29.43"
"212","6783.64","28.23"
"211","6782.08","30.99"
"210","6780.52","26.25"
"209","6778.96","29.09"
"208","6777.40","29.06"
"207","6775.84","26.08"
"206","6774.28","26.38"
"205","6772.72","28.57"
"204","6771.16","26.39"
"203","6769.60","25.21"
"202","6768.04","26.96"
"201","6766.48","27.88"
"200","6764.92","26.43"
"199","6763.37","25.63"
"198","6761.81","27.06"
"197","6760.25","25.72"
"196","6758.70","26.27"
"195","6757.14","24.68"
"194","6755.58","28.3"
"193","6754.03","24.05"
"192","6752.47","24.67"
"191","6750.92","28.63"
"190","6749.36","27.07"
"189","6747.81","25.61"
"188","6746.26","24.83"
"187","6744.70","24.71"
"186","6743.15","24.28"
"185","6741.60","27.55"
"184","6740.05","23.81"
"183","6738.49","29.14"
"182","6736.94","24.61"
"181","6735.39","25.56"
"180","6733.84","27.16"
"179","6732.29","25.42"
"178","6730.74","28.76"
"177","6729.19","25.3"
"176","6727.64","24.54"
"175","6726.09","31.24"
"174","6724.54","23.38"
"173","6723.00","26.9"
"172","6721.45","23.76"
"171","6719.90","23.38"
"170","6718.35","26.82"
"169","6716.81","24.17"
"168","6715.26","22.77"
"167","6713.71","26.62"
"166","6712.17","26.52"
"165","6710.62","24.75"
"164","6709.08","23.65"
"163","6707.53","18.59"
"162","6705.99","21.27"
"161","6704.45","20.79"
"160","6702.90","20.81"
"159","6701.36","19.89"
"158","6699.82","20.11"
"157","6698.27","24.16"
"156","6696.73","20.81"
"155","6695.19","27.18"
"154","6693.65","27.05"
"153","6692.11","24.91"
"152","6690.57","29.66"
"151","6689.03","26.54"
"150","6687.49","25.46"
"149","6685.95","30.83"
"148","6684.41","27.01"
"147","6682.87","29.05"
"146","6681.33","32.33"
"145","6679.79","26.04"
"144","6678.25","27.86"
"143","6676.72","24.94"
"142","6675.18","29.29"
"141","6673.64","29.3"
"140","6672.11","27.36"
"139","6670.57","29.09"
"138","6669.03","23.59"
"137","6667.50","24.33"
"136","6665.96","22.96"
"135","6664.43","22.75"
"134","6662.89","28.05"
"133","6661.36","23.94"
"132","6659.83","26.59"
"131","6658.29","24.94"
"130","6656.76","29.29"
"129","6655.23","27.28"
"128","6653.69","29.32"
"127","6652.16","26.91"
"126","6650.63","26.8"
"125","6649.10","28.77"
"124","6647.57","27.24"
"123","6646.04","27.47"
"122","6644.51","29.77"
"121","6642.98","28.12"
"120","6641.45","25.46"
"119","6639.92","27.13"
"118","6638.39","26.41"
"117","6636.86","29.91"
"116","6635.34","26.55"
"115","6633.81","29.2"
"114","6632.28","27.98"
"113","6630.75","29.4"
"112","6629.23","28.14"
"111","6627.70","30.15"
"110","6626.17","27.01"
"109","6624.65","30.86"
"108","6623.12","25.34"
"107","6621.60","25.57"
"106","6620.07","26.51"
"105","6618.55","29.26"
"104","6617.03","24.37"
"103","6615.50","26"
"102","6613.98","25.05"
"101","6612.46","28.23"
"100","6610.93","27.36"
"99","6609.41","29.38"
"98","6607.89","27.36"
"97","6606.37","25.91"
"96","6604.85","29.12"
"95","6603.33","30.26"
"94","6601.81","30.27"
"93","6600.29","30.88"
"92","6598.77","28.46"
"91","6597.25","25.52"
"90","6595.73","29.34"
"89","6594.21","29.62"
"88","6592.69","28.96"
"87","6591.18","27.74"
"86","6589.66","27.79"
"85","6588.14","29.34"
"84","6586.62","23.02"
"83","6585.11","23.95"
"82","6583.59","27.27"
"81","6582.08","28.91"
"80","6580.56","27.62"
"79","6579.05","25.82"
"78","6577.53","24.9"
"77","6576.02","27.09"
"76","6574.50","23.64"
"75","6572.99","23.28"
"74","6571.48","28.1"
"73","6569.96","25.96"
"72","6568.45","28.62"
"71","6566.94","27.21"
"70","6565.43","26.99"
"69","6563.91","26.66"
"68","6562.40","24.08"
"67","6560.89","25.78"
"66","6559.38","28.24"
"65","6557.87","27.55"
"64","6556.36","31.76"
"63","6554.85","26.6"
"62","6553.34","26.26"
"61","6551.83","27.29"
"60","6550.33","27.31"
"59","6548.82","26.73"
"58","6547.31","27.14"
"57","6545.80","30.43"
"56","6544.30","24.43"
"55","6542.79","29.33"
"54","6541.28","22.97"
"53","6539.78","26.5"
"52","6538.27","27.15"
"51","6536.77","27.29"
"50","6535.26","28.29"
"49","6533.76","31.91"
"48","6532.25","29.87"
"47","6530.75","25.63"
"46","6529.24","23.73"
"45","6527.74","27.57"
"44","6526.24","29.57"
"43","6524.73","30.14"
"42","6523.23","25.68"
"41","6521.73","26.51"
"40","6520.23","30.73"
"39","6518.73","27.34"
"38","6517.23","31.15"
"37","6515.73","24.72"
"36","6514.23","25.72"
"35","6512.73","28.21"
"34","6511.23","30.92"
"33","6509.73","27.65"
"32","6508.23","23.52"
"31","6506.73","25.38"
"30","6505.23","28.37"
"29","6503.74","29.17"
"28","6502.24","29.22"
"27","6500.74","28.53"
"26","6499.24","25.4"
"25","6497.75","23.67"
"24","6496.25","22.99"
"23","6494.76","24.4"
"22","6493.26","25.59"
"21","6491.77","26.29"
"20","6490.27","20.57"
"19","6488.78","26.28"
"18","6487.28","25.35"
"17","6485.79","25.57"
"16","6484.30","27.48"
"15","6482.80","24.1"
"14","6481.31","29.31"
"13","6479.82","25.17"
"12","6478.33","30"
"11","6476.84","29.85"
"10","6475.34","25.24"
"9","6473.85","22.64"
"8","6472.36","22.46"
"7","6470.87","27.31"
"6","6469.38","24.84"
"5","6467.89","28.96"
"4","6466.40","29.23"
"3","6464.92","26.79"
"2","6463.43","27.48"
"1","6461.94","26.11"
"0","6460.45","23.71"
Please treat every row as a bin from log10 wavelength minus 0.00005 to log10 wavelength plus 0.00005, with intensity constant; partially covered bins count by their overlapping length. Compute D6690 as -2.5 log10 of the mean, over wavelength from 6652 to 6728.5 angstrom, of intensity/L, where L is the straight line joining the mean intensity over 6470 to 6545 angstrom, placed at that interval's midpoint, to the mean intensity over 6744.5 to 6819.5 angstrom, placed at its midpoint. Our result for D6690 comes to 0.06 mag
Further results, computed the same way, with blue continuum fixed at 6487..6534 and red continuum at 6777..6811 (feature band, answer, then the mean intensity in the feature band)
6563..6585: 0.03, 26.5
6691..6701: 0.16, 24.1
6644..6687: 0.02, 27.2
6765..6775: 0.05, 26.8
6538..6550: 0.01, 26.8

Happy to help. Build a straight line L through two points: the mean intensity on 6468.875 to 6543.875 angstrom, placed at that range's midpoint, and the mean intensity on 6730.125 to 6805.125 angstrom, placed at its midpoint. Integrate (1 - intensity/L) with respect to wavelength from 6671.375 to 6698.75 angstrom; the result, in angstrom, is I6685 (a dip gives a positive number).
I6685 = -0.3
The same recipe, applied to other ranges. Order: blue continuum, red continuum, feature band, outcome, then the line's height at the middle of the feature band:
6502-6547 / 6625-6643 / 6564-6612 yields 0.76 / 27.8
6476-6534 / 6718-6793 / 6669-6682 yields -0.56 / 26.8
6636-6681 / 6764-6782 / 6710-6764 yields 2.68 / 27.2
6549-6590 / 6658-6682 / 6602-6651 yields -2.15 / 26.6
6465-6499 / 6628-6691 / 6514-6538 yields -1.56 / 26.2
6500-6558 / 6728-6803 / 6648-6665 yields 0.27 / 27.3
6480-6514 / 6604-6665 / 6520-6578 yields -0.99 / 26.7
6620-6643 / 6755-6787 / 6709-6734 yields 1.70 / 27.5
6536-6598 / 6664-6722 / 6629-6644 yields -1.09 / 26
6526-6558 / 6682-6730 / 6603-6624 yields -0.61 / 26.3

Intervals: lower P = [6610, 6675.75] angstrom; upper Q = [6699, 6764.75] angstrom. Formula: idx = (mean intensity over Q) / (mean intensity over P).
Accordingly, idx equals 0.9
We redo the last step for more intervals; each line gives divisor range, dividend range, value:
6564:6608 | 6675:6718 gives 0.92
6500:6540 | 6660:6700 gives 0.95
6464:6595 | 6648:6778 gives 0.96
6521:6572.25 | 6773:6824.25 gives 1.01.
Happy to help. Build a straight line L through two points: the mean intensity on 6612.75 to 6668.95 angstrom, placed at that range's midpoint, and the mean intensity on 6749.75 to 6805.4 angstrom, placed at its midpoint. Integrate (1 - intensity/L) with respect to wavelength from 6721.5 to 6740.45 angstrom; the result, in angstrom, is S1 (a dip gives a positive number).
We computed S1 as 0.7 angstrom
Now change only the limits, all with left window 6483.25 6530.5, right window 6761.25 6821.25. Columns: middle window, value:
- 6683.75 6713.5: 3.3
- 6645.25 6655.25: -0.2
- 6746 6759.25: 0.7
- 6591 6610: -1.2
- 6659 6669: 0.9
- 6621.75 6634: -0.6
